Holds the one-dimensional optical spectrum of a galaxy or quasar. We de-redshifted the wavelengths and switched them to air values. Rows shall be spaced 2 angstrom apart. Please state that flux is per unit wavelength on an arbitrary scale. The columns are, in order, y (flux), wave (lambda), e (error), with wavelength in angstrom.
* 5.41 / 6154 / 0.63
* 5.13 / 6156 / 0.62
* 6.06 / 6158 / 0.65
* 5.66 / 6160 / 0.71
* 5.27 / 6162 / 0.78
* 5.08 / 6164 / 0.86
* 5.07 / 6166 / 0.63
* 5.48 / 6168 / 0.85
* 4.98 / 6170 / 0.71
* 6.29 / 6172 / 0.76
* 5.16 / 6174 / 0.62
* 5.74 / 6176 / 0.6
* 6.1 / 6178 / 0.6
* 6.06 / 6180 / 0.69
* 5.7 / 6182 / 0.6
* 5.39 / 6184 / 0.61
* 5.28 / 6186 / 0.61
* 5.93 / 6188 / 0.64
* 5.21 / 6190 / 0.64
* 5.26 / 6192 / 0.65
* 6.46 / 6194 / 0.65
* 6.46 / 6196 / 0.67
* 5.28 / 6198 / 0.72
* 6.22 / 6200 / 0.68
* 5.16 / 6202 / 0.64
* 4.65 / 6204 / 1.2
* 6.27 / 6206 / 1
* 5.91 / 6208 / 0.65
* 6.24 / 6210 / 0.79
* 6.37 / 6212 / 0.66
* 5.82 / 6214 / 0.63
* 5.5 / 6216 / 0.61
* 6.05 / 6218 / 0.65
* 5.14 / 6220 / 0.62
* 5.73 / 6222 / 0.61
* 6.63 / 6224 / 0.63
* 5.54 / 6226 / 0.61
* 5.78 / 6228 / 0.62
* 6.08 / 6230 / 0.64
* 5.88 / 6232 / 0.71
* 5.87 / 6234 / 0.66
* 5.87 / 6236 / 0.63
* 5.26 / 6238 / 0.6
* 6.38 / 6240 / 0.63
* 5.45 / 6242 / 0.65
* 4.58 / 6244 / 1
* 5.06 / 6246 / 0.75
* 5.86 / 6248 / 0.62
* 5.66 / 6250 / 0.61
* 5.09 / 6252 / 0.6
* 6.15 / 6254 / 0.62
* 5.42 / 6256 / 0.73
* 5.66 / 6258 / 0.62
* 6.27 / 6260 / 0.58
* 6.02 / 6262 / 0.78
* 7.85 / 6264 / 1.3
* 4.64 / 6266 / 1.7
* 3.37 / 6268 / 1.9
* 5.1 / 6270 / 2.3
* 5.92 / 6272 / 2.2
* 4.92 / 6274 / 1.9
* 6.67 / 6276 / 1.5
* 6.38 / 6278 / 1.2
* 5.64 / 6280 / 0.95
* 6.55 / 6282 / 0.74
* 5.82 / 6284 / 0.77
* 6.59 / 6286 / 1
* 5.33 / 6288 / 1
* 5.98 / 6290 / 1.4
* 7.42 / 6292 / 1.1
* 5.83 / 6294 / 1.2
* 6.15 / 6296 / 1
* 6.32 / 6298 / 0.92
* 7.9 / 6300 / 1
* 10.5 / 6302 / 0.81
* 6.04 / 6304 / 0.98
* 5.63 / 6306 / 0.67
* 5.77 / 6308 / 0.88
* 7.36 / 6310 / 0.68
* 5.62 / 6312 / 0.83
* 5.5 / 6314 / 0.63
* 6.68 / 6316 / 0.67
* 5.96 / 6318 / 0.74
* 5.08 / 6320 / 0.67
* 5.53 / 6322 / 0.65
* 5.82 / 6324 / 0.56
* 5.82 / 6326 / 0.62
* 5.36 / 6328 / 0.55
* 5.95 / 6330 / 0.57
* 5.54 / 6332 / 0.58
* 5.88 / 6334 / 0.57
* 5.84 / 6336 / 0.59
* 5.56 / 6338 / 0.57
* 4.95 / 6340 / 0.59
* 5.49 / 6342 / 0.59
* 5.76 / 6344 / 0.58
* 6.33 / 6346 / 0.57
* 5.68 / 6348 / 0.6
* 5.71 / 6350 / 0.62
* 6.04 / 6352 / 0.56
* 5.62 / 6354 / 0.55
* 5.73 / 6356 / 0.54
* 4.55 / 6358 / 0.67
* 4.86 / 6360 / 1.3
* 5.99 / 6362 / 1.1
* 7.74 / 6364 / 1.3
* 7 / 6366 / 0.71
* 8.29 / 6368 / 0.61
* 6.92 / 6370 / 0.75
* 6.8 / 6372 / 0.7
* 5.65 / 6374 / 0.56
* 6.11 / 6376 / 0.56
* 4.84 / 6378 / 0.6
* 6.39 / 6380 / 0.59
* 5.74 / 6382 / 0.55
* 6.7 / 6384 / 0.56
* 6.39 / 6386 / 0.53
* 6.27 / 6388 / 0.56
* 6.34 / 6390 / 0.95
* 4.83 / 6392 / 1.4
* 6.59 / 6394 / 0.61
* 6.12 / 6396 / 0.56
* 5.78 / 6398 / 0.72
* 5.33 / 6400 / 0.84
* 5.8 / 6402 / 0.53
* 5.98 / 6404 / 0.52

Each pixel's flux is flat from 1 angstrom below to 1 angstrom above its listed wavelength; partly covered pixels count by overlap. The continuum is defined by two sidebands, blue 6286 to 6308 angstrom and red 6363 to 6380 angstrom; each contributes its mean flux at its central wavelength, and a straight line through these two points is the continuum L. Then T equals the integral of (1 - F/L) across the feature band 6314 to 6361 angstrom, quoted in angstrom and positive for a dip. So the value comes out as 7.2 angstrom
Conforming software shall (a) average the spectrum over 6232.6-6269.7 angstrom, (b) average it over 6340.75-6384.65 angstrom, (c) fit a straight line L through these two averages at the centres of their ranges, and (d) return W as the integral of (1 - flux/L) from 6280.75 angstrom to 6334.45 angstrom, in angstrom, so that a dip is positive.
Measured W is -3.6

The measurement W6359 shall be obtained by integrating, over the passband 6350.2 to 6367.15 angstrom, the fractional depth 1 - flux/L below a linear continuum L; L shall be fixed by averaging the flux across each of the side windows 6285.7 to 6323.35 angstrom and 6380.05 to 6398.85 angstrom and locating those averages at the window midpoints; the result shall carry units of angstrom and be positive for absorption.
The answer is 0.7 angstrom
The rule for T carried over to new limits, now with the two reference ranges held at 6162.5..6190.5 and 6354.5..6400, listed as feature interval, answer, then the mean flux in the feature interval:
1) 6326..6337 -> 0.51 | 5.72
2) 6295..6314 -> -2.64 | 6.74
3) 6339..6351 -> 0.78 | 5.65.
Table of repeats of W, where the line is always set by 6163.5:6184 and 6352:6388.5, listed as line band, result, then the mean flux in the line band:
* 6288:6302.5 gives -2.3 angstrom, 6.92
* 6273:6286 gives -0.3 angstrom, 6.04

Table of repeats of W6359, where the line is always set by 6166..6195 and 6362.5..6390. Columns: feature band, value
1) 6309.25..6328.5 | 1.2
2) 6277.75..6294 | -0.2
